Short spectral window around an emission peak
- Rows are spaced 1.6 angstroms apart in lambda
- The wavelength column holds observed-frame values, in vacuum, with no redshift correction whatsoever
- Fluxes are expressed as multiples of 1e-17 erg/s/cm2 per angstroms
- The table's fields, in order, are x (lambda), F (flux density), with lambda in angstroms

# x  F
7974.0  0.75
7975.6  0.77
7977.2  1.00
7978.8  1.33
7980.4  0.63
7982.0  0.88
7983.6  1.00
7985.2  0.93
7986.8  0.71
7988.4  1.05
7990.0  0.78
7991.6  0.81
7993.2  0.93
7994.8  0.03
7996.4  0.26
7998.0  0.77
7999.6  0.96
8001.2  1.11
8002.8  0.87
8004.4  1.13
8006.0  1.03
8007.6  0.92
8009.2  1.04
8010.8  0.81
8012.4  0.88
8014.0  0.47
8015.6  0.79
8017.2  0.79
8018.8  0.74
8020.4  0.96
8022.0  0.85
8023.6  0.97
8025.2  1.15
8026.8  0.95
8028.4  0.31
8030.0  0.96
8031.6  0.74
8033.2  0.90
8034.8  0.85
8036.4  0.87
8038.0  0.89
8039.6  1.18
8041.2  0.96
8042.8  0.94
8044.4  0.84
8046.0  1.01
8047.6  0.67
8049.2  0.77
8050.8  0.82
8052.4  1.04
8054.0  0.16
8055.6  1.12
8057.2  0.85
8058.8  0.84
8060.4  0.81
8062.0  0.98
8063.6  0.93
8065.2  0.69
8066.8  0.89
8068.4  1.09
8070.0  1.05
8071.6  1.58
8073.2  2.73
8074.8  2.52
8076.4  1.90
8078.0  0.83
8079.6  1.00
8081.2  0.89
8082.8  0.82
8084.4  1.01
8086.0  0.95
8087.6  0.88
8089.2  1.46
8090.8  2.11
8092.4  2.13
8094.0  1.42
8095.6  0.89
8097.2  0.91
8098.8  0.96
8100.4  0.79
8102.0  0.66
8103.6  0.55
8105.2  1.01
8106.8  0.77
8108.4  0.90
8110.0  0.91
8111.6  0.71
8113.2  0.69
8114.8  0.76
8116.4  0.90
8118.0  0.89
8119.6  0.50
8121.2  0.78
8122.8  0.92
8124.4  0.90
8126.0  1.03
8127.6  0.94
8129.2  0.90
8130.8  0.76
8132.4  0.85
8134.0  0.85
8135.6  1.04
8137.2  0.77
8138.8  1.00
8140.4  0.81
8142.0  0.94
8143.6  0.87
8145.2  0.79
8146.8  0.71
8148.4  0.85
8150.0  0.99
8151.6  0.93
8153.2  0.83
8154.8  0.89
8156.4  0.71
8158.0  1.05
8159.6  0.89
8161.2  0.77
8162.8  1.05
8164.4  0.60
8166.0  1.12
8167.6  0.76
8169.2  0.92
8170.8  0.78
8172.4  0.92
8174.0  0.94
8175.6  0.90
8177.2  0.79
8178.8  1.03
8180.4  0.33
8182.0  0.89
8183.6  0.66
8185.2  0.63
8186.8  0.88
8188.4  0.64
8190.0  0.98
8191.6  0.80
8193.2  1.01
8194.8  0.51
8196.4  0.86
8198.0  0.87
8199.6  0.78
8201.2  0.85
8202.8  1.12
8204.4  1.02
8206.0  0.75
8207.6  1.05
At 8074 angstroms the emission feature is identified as [S II]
